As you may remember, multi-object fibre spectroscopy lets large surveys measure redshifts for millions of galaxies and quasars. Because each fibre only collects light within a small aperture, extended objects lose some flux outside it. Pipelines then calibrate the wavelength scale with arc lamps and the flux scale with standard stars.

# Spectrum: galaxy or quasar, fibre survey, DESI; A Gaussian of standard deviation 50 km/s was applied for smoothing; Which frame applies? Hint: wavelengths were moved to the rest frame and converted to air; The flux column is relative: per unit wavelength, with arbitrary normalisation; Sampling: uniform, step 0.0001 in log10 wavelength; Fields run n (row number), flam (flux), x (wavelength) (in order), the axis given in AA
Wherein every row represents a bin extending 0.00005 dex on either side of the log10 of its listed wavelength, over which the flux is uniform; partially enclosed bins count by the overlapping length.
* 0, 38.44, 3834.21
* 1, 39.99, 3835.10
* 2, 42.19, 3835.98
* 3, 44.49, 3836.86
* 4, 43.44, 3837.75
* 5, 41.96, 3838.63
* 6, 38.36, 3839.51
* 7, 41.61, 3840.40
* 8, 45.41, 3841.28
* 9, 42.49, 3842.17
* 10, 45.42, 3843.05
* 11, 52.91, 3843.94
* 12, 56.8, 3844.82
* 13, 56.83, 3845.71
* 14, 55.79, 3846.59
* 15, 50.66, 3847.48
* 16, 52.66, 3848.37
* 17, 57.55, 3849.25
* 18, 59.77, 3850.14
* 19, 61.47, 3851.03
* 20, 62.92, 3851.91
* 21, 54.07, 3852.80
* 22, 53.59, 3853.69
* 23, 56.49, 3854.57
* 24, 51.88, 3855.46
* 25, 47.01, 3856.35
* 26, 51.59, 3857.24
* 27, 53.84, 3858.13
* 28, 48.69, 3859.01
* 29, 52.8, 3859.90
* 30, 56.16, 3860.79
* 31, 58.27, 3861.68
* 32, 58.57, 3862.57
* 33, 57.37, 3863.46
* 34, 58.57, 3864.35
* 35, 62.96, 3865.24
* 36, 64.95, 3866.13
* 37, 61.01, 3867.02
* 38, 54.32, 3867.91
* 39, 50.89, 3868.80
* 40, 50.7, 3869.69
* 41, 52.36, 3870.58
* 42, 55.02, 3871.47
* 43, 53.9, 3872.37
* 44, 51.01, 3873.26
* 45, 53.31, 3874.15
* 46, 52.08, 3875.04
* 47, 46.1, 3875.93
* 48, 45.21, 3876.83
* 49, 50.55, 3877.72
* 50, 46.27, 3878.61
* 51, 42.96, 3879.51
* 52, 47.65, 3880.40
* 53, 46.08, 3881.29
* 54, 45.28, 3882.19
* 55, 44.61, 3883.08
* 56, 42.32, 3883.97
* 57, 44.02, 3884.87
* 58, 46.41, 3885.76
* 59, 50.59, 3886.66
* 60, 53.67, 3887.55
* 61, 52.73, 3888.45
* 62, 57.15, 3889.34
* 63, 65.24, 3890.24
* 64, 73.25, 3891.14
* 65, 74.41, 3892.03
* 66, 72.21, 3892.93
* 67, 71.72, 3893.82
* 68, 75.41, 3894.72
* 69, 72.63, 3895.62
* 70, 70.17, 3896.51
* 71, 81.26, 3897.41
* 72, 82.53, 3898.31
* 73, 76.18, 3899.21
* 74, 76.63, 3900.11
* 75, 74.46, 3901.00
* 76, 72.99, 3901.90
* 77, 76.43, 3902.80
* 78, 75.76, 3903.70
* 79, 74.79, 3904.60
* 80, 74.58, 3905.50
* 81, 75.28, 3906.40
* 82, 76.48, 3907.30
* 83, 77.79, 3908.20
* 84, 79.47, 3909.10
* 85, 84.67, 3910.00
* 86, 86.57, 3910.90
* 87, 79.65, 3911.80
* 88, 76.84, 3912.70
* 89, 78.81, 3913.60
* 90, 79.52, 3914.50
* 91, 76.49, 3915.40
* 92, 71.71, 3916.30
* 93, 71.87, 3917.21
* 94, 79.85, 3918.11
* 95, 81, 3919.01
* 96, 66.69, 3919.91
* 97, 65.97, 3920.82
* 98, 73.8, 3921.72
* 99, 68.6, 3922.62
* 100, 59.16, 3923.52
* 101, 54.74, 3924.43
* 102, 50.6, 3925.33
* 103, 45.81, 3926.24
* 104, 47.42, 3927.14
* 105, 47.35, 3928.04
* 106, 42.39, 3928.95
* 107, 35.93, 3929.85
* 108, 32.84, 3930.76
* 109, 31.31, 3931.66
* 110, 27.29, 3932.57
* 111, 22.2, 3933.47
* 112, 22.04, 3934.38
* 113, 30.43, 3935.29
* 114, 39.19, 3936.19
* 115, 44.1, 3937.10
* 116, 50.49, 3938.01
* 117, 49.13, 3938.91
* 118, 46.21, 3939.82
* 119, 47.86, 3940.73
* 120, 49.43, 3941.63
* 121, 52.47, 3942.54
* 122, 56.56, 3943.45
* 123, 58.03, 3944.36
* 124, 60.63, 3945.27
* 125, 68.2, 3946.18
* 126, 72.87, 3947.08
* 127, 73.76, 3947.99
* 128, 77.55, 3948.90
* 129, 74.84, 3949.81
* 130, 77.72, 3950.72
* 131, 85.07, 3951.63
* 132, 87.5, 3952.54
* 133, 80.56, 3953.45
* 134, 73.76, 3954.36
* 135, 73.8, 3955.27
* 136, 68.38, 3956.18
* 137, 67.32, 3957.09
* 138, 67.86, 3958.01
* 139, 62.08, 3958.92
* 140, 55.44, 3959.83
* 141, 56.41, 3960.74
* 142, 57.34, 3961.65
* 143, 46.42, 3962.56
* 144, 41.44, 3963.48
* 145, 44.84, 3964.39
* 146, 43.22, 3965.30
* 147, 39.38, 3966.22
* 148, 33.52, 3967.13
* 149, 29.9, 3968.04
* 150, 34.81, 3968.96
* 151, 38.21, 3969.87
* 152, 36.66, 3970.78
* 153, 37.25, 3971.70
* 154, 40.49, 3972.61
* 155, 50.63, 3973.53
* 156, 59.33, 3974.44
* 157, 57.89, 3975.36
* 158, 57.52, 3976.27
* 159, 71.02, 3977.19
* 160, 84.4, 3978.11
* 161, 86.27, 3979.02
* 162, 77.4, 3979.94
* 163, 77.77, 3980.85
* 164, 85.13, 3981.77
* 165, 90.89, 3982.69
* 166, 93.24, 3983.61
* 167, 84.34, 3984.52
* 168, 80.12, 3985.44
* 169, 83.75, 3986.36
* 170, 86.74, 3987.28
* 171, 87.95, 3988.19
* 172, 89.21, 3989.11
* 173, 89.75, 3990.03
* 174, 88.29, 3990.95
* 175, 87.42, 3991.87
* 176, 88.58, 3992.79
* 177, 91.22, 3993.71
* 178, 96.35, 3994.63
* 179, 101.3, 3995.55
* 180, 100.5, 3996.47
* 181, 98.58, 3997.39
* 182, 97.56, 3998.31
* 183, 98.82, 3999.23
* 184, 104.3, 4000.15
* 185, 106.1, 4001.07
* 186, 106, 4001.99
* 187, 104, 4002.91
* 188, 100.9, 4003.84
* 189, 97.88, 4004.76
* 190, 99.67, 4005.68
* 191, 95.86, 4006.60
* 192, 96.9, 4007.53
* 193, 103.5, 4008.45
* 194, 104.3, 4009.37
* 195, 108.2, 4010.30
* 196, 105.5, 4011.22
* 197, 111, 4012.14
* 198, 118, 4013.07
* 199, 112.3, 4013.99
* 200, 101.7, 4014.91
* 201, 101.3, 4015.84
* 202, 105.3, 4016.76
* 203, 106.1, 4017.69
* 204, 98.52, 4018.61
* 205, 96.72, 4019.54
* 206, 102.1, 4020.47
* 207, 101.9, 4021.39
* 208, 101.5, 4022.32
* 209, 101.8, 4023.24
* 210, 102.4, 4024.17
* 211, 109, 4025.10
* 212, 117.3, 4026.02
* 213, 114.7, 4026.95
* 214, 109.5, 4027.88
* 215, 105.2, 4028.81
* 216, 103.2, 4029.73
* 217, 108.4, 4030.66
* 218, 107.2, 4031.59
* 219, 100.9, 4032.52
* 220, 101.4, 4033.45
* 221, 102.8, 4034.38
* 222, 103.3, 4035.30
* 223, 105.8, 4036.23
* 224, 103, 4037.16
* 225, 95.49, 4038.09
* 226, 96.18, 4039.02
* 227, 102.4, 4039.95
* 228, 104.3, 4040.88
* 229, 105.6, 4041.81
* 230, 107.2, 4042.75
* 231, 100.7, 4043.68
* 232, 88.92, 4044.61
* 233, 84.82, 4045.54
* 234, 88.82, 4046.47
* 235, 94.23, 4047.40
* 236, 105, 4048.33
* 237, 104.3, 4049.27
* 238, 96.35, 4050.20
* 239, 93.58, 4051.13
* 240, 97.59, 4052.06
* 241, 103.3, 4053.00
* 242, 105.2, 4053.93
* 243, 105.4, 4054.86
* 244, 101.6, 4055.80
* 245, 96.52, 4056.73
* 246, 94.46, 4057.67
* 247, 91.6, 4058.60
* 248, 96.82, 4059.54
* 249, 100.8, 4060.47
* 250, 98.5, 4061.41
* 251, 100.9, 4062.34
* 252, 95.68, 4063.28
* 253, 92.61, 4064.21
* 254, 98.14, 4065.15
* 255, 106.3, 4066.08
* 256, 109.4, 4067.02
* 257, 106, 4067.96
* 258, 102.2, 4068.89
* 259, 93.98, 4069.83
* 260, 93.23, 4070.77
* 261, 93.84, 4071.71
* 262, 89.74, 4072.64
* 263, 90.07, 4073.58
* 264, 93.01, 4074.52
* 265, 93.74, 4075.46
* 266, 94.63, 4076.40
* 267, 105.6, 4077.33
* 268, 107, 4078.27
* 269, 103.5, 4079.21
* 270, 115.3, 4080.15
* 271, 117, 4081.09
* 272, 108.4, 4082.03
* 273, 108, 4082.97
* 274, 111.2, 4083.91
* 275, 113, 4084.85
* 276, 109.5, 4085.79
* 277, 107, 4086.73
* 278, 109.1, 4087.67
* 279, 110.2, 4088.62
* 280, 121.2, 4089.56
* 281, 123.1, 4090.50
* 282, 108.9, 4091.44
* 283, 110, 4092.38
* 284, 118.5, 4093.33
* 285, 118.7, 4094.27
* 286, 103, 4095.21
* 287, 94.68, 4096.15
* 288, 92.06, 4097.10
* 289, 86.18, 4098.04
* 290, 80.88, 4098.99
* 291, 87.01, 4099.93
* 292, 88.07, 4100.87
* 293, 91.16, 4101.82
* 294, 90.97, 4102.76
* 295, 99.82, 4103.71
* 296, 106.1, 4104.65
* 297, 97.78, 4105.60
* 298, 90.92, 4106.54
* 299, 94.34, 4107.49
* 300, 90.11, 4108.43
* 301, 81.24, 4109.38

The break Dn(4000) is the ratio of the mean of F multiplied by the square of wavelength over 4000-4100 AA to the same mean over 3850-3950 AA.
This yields 1.87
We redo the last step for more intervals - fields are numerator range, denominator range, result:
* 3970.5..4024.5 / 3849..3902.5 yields 1.67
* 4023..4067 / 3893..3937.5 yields 1.69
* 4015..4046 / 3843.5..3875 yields 2.03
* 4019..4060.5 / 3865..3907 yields 1.81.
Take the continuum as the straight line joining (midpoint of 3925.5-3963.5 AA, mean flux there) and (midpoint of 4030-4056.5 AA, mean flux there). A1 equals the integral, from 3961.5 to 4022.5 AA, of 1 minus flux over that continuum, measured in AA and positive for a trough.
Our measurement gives -3.7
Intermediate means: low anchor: 55.1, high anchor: 100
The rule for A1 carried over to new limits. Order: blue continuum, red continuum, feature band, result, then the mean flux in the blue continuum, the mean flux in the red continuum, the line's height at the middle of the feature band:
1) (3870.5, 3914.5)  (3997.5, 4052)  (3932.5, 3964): 8.8 AA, 64.3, 103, 80.4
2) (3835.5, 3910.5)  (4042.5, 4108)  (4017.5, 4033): -2.6 AA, 58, 101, 90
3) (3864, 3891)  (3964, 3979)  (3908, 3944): -4.8 AA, 51.8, 48.6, 50.2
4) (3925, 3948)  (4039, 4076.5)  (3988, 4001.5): -4.6 AA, 45.8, 98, 70.9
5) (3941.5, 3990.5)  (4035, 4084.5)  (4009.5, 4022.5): -3.3 AA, 65.3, 100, 83.8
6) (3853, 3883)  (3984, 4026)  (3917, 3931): 2.6 AA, 52.6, 99.2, 71.6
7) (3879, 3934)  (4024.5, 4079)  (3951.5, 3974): 6.9 AA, 63.2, 100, 77.6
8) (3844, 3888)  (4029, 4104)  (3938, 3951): 1.9 AA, 52.8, 101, 71.7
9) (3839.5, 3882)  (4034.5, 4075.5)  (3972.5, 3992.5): 0.8 AA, 52.7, 98.5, 81.4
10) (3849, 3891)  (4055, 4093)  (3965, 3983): 5.1 AA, 53.1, 103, 78.6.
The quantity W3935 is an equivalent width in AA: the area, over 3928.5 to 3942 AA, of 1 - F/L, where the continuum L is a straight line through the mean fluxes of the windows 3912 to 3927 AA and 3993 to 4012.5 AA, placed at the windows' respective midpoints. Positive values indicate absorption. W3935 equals 6.7 AA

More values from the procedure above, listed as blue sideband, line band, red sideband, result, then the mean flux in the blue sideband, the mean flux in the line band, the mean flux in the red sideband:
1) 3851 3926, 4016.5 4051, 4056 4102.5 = -3.7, 62.7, 102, 102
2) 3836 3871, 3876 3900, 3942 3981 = -1.6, 52.9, 58.9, 60.2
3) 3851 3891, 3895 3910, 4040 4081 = -3.9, 52.8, 76.3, 99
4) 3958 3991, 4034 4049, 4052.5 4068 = -1.2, 63.1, 99.3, 100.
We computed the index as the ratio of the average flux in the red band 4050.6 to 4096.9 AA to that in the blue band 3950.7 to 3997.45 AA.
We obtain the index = 1.49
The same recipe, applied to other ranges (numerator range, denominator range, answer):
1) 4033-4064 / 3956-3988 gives 1.63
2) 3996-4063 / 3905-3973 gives 1.75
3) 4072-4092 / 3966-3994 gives 1.54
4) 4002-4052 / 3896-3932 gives 1.50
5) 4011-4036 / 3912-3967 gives 1.82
